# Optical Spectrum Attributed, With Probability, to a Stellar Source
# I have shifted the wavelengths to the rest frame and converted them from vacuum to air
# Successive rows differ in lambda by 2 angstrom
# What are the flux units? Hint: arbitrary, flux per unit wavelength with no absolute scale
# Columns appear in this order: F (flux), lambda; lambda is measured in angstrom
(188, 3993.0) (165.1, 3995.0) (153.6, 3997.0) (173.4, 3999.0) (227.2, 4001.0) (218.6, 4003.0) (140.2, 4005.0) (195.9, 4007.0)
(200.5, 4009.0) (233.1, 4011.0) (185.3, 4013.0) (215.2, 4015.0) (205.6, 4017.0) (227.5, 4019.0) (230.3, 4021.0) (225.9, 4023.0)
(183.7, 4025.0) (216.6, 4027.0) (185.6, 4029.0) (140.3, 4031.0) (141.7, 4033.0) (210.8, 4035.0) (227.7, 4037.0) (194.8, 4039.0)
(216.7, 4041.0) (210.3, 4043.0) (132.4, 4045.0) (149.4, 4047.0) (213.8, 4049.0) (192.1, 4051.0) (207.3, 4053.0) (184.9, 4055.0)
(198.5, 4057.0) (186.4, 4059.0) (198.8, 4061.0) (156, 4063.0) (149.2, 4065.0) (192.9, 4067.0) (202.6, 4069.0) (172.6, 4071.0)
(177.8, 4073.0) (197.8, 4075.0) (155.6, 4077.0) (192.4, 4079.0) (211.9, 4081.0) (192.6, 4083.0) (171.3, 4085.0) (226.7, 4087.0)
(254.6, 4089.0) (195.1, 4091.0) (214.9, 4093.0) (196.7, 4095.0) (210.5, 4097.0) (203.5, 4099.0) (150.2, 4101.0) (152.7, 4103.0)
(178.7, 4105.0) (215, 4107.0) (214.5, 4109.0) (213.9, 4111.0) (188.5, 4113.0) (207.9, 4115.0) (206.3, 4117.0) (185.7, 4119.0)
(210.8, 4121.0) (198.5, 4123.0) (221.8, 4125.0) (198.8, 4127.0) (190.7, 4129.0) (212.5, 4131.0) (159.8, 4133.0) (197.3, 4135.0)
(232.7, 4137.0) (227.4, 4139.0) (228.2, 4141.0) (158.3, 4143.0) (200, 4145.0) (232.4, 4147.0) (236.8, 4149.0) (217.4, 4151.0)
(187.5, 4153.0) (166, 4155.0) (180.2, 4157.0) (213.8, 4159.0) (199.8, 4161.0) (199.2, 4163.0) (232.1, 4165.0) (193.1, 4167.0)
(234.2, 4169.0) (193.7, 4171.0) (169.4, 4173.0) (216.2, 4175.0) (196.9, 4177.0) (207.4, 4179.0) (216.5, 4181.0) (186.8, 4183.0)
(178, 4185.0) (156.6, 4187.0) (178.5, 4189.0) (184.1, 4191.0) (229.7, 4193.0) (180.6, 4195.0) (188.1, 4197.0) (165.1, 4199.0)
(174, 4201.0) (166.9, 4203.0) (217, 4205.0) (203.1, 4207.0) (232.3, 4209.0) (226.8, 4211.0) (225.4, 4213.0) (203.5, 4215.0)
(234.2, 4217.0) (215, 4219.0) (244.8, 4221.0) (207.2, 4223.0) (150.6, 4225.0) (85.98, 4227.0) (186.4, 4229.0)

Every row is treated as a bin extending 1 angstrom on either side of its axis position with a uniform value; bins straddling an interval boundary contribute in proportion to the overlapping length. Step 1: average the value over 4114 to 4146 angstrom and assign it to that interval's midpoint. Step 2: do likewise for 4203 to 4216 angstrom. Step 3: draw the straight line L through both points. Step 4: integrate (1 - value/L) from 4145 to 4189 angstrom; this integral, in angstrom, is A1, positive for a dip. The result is 1.6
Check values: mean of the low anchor 202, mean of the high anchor 214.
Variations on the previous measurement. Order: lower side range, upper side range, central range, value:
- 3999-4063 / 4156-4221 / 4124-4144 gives -0.4 angstrom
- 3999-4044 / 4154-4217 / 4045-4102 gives 2.8 angstrom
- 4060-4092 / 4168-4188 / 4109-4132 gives -1.3 angstrom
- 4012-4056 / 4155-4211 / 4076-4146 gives -1.3 angstrom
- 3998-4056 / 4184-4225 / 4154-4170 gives -0.3 angstrom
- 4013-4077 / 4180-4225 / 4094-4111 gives 0.2 angstrom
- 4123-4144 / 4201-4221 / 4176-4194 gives 1.5 angstrom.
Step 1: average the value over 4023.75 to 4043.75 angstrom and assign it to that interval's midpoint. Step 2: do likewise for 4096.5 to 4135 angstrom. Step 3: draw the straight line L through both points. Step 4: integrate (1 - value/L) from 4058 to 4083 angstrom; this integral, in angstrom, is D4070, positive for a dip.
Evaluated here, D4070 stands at 1.4 angstrom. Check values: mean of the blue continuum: 193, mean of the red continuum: 196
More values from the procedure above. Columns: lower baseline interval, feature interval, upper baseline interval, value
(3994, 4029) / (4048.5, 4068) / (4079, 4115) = 1.2 angstrom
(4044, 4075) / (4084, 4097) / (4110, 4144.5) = -1.3 angstrom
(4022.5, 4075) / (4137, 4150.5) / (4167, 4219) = -1.4 angstrom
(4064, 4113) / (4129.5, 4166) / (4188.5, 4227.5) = -1.7 angstrom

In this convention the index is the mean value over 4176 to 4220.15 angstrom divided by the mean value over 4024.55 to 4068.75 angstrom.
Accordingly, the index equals 1.07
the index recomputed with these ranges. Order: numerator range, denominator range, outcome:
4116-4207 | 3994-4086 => 1.04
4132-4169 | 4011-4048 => 1.05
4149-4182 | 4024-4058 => 1.07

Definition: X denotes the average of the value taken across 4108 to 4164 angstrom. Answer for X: 203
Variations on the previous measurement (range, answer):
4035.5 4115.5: 193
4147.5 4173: 204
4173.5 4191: 191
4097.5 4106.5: 176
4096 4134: 196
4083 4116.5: 200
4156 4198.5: 197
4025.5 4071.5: 186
